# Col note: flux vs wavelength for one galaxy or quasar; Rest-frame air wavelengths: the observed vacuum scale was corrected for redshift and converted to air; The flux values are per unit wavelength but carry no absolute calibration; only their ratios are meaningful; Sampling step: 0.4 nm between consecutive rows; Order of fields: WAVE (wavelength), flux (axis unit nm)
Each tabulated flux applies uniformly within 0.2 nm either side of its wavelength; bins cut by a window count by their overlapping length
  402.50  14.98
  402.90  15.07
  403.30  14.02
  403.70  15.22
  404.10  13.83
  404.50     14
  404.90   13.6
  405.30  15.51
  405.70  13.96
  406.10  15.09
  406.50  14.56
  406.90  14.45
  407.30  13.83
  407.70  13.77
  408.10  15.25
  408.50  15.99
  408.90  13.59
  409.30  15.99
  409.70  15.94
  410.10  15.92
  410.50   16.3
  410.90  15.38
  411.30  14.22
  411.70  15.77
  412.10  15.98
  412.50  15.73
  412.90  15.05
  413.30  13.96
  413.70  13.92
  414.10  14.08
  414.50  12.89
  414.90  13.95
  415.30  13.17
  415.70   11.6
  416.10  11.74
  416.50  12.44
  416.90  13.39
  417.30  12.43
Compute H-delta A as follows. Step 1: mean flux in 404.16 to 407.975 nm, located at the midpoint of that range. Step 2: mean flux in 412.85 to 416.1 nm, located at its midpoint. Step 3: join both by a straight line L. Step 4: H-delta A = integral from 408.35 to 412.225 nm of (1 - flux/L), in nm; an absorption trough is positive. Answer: -0.46 nm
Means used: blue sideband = 14.3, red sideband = 13.4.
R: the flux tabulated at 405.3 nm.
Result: 15.51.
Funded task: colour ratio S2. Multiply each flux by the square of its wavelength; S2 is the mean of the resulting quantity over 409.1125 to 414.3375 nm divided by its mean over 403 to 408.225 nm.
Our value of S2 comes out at 1.1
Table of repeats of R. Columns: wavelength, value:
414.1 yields 14.08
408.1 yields 15.25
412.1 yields 15.98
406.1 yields 15.09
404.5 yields 14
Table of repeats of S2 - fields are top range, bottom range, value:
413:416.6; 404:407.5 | 0.96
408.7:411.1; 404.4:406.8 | 1.10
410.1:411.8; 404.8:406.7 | 1.09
